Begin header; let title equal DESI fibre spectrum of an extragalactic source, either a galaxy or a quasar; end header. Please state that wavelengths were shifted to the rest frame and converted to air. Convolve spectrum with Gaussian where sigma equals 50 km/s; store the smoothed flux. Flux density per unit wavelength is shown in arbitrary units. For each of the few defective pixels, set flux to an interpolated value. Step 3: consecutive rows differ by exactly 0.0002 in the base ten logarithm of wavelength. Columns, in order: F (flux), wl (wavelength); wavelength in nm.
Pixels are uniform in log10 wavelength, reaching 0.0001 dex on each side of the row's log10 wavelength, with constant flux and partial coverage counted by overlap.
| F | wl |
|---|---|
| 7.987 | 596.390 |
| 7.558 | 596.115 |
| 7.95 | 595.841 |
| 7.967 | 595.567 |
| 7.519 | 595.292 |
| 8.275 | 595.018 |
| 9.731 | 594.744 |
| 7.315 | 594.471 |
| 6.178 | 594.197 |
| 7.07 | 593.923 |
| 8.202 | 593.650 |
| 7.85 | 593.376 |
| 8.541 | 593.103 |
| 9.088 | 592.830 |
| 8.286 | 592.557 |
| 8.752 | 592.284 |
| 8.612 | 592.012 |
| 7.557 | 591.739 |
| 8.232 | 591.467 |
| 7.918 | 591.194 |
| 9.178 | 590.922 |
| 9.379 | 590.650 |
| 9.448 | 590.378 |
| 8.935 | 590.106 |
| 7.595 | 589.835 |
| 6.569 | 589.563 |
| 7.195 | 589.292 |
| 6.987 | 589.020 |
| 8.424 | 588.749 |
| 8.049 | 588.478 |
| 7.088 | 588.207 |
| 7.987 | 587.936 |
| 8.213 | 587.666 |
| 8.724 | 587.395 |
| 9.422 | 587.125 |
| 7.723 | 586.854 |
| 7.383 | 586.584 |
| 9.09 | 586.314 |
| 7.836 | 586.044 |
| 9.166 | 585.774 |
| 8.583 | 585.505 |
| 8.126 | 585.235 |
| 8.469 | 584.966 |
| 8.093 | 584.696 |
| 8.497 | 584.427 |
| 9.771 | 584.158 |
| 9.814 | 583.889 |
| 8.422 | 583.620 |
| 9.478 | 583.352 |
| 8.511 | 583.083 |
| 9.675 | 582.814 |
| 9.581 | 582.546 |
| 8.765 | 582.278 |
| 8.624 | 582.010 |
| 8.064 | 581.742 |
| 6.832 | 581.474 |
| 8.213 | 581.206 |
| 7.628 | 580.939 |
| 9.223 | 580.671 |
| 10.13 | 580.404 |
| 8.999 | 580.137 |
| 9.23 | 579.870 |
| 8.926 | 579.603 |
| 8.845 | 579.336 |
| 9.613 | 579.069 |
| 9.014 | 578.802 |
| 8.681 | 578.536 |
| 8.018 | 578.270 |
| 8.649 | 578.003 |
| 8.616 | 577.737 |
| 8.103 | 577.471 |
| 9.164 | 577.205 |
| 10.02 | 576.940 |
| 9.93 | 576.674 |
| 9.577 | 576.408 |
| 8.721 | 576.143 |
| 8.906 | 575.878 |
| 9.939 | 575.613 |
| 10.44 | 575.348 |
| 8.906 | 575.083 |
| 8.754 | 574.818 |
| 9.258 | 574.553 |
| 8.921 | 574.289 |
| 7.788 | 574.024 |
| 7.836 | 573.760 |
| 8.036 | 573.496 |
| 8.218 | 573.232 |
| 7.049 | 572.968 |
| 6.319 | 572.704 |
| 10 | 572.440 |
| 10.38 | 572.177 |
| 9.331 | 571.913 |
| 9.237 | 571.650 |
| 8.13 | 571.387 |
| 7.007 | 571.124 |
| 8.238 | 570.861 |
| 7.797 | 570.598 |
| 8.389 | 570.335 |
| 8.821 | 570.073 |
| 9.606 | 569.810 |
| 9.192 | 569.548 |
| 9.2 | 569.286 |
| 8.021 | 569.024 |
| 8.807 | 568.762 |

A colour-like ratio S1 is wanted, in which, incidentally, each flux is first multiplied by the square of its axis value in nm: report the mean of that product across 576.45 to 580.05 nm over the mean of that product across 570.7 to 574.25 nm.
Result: 1.1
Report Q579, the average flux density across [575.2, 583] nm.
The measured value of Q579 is 8.97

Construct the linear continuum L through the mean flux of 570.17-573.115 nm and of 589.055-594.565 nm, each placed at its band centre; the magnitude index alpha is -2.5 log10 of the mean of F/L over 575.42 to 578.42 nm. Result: -0.10 mag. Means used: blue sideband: 8.36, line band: 9.08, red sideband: 8.08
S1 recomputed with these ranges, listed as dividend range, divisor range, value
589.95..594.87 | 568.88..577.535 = 1.02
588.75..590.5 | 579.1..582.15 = 0.93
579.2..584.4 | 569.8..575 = 1.09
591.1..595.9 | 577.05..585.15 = 0.96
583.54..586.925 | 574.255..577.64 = 0.95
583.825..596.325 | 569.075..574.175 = 1.04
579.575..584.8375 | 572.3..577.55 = 1.03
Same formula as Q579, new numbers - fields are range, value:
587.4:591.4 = 8.09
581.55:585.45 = 8.81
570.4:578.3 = 8.72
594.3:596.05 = 8.07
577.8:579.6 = 8.8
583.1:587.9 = 8.62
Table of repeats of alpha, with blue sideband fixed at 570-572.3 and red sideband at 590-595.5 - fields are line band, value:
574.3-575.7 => -0.11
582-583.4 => -0.09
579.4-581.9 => -0.02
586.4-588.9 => 0.03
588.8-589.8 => 0.17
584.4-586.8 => 0.01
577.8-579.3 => -0.04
